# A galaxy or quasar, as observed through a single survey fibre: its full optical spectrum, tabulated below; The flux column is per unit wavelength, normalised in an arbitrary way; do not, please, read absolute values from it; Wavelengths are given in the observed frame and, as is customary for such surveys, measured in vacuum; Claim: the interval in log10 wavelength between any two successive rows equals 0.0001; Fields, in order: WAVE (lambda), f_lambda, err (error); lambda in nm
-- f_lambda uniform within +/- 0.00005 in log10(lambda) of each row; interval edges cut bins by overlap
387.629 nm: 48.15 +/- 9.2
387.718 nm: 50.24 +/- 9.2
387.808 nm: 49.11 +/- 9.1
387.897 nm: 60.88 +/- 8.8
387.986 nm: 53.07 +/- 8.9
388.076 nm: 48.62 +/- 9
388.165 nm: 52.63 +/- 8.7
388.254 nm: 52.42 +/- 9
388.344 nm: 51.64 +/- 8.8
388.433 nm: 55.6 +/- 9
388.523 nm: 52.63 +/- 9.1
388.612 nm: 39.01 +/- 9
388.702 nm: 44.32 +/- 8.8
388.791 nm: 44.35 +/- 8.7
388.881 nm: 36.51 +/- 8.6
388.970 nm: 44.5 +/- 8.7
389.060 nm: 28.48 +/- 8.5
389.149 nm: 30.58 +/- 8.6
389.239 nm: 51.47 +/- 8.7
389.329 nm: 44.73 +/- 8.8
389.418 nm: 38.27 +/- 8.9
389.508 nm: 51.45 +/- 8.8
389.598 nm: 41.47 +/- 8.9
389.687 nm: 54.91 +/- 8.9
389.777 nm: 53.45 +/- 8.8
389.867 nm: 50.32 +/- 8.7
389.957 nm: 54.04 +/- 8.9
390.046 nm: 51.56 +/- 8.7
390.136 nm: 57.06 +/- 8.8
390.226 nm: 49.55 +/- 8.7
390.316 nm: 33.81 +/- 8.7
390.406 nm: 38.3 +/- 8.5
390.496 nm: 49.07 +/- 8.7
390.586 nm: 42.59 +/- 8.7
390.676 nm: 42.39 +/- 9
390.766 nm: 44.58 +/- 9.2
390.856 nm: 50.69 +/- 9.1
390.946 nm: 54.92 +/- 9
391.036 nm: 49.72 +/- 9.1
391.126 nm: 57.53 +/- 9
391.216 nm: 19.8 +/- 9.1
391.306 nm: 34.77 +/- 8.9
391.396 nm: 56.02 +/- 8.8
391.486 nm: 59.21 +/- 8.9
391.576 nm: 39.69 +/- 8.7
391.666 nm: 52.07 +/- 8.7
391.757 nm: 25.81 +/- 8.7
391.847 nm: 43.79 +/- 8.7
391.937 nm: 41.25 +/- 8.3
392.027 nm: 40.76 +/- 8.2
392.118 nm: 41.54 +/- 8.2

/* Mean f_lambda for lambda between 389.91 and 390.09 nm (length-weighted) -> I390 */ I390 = 53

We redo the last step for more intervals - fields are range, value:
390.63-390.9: 45.8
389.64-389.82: 54.1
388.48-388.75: 45.3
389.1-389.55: 43.1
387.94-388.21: 51.6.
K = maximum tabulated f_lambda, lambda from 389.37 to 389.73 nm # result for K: 54.91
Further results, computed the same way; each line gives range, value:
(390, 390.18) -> 57.06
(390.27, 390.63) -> 49.07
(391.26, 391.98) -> 59.21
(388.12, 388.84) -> 55.6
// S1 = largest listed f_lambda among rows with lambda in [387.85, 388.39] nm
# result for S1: 60.88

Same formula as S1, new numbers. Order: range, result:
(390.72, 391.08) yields 54.92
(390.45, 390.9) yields 50.69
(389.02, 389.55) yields 51.47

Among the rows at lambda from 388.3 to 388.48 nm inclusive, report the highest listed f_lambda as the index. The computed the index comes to 55.6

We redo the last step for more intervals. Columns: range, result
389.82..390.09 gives 54.04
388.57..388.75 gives 44.32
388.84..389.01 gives 44.5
